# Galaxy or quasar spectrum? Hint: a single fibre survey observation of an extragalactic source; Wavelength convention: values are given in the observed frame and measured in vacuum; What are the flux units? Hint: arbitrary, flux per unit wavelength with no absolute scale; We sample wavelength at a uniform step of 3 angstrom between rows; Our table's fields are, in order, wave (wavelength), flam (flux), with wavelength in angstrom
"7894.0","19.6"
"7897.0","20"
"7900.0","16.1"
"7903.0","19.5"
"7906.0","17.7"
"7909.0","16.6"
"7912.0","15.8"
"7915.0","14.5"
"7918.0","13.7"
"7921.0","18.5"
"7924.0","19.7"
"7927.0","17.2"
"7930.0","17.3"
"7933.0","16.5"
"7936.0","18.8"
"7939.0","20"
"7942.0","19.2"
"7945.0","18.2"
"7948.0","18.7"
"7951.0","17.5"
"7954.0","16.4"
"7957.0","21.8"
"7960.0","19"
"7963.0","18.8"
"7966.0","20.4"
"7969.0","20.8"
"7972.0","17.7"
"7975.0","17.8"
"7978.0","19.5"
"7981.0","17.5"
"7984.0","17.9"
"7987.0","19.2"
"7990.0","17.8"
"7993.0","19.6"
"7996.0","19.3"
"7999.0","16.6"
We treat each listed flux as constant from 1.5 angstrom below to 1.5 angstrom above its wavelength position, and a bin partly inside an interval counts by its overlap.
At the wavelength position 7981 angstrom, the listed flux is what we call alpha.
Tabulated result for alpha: 17.5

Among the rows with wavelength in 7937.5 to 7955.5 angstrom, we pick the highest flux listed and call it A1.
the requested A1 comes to 20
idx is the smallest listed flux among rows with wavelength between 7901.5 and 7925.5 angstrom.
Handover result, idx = 13.7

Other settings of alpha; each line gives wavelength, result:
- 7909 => 16.6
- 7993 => 19.6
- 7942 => 19.2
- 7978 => 19.5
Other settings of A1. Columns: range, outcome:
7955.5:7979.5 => 21.8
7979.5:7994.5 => 19.6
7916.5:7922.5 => 18.5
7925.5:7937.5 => 18.8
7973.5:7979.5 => 19.5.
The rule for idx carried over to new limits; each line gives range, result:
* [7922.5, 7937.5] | 16.5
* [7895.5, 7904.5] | 16.1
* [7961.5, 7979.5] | 17.7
